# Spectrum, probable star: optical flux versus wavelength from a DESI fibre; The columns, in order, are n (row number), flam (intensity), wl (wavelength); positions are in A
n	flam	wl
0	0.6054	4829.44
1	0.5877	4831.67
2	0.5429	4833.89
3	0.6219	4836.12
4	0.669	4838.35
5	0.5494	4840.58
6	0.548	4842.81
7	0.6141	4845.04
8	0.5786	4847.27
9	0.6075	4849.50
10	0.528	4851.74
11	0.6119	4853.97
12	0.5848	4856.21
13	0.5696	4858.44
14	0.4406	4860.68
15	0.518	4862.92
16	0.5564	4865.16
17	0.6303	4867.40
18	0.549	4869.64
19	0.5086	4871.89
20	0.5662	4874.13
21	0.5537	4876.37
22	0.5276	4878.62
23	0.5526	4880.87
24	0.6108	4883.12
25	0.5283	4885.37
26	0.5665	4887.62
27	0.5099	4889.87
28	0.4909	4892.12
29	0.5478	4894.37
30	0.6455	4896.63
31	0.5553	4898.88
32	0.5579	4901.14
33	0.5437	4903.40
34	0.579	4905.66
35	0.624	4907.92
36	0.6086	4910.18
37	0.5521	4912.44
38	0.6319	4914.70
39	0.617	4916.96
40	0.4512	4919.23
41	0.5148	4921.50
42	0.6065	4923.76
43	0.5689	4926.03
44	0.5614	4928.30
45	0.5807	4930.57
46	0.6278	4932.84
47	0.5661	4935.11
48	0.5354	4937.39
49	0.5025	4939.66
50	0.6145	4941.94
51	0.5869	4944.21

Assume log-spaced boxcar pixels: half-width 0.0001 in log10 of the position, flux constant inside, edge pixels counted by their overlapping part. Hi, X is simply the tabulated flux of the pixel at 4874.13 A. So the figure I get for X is 0.5662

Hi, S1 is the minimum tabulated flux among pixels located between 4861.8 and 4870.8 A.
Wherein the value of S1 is 0.518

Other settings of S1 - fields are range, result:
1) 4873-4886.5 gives 0.5276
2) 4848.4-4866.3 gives 0.4406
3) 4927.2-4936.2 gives 0.5614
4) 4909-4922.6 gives 0.4512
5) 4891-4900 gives 0.4909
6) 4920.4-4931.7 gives 0.5148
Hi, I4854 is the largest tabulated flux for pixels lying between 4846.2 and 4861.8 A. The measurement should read 0.6119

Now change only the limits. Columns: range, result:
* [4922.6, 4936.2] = 0.6278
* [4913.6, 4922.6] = 0.6319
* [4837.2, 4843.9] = 0.669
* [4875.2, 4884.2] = 0.6108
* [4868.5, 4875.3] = 0.5662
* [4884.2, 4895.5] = 0.5665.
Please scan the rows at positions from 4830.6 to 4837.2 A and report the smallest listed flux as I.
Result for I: 0.5429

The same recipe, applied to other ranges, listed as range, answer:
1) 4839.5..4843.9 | 0.548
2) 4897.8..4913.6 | 0.5437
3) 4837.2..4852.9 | 0.528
